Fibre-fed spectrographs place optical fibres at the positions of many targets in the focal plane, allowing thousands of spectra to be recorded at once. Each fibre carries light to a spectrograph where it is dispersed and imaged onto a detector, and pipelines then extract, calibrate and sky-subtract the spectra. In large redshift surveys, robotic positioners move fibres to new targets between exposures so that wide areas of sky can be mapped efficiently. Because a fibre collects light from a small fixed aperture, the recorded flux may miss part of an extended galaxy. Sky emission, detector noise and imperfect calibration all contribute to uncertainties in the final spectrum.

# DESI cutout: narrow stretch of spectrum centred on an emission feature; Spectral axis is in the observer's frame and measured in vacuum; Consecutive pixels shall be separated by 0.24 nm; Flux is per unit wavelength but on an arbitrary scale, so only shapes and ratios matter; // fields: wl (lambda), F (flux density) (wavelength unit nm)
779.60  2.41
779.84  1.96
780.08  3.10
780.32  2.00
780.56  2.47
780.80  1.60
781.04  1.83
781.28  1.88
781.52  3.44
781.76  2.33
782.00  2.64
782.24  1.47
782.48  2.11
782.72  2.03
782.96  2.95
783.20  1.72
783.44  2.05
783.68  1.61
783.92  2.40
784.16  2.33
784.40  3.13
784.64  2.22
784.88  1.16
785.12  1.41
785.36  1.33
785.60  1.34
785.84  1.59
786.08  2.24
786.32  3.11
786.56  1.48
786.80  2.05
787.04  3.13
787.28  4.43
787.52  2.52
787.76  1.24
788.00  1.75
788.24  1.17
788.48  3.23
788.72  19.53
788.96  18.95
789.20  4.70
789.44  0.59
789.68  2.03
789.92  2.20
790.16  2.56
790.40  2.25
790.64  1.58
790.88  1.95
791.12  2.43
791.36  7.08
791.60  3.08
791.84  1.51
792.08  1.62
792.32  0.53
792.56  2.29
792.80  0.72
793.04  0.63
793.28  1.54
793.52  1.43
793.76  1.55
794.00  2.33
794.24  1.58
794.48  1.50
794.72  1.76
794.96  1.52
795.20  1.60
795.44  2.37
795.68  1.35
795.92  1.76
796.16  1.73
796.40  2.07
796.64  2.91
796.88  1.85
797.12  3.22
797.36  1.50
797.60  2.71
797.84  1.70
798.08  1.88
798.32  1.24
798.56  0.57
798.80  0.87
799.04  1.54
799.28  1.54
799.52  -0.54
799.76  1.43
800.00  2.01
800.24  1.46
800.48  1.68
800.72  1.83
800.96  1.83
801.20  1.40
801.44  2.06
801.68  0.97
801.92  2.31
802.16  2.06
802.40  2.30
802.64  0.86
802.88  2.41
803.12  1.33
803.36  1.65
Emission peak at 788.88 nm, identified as H-alpha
